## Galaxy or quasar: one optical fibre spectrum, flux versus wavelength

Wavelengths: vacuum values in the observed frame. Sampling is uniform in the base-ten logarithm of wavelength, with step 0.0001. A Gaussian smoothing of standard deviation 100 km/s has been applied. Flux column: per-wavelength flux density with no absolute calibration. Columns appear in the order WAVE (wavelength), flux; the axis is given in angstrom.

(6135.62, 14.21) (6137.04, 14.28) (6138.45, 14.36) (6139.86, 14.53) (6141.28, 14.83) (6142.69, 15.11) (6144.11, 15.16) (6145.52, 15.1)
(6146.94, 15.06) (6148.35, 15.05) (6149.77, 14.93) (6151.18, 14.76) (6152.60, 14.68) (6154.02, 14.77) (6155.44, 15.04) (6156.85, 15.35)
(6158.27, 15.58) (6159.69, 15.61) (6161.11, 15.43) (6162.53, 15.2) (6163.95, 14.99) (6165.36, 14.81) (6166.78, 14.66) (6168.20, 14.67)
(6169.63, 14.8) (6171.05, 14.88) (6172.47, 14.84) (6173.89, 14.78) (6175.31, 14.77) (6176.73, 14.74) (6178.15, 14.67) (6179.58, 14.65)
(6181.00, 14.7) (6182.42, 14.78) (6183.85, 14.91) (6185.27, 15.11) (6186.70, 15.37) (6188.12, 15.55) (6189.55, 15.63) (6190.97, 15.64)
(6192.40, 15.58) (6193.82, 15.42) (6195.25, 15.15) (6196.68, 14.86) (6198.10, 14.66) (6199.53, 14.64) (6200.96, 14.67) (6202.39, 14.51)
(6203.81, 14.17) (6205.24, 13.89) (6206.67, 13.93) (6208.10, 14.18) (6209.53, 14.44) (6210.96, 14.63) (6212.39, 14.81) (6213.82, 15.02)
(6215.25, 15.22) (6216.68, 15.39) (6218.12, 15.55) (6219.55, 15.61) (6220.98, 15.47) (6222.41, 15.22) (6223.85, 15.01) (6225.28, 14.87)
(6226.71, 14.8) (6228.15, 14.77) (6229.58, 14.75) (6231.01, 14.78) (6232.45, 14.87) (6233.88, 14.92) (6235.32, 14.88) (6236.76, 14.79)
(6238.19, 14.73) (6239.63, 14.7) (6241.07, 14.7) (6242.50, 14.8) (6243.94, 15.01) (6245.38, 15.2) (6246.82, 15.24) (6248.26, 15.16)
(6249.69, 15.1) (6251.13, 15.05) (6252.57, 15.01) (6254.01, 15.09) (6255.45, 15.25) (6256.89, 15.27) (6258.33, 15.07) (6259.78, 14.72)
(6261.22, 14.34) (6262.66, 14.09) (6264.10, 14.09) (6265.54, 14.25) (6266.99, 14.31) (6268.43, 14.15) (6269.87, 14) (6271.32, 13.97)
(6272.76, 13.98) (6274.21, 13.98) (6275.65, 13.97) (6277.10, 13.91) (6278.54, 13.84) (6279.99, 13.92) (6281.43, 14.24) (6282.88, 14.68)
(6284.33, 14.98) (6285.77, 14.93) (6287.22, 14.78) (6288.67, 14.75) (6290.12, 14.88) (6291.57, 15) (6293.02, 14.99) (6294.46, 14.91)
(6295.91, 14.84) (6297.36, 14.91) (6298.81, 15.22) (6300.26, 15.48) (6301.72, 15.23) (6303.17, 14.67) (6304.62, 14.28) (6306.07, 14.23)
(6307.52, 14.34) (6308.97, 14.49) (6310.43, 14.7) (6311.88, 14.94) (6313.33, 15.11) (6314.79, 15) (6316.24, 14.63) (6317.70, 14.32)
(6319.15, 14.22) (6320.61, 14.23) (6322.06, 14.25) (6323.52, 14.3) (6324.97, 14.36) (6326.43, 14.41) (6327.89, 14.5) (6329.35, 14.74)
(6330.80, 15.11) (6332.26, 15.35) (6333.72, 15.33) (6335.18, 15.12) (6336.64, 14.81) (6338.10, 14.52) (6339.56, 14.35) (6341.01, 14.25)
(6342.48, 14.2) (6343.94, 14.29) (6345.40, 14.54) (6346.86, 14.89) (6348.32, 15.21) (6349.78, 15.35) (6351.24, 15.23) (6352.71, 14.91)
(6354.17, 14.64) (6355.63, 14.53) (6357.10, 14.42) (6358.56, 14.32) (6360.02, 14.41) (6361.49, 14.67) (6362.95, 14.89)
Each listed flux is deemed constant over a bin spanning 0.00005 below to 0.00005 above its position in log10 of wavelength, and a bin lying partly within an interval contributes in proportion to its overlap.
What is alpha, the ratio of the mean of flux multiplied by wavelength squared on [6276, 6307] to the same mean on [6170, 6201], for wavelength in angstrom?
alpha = 1.01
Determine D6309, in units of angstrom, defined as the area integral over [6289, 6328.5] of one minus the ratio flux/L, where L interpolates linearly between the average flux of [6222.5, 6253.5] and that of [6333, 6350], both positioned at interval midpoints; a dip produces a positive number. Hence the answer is 0.3 angstrom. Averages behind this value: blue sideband 14.9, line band 14.7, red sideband 14.7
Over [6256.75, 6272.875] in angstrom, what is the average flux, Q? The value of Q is 14.3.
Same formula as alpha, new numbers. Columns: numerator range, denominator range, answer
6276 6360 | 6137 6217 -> 1.03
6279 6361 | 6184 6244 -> 1.02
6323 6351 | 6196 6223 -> 1.04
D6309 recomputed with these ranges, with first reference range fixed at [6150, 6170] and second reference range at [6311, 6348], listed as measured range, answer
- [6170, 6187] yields 0.16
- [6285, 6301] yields -0.27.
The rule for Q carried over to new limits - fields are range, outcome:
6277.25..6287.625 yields 14.4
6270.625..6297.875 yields 14.5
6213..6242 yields 15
